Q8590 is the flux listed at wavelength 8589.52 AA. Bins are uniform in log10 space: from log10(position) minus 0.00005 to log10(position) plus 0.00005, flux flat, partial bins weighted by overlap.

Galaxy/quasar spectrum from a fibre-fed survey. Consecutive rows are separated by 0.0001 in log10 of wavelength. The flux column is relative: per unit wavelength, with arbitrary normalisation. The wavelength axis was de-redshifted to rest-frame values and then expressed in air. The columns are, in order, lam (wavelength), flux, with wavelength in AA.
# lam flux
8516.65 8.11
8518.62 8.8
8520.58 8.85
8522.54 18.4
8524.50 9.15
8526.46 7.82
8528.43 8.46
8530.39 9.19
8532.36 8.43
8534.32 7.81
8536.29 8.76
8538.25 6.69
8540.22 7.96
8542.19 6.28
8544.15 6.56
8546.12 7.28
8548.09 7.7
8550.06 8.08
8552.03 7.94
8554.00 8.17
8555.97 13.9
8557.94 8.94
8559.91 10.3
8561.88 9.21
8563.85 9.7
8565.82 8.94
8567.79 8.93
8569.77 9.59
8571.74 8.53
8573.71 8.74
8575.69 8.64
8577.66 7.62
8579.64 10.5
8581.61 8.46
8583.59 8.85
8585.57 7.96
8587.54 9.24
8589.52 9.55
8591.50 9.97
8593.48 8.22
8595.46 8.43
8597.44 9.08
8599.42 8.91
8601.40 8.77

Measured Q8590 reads 9.55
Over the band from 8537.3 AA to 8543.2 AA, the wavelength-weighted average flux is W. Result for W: 6.98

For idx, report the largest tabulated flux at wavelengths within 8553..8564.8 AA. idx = 13.9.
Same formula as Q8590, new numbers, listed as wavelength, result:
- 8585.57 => 7.96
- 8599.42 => 8.91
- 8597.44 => 9.08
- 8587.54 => 9.24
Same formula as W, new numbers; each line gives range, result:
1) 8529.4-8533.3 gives 8.81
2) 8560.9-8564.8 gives 9.46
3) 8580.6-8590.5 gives 8.82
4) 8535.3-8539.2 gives 7.74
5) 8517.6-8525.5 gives 11.3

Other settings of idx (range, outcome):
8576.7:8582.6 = 10.5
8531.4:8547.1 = 8.76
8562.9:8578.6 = 9.7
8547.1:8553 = 8.08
